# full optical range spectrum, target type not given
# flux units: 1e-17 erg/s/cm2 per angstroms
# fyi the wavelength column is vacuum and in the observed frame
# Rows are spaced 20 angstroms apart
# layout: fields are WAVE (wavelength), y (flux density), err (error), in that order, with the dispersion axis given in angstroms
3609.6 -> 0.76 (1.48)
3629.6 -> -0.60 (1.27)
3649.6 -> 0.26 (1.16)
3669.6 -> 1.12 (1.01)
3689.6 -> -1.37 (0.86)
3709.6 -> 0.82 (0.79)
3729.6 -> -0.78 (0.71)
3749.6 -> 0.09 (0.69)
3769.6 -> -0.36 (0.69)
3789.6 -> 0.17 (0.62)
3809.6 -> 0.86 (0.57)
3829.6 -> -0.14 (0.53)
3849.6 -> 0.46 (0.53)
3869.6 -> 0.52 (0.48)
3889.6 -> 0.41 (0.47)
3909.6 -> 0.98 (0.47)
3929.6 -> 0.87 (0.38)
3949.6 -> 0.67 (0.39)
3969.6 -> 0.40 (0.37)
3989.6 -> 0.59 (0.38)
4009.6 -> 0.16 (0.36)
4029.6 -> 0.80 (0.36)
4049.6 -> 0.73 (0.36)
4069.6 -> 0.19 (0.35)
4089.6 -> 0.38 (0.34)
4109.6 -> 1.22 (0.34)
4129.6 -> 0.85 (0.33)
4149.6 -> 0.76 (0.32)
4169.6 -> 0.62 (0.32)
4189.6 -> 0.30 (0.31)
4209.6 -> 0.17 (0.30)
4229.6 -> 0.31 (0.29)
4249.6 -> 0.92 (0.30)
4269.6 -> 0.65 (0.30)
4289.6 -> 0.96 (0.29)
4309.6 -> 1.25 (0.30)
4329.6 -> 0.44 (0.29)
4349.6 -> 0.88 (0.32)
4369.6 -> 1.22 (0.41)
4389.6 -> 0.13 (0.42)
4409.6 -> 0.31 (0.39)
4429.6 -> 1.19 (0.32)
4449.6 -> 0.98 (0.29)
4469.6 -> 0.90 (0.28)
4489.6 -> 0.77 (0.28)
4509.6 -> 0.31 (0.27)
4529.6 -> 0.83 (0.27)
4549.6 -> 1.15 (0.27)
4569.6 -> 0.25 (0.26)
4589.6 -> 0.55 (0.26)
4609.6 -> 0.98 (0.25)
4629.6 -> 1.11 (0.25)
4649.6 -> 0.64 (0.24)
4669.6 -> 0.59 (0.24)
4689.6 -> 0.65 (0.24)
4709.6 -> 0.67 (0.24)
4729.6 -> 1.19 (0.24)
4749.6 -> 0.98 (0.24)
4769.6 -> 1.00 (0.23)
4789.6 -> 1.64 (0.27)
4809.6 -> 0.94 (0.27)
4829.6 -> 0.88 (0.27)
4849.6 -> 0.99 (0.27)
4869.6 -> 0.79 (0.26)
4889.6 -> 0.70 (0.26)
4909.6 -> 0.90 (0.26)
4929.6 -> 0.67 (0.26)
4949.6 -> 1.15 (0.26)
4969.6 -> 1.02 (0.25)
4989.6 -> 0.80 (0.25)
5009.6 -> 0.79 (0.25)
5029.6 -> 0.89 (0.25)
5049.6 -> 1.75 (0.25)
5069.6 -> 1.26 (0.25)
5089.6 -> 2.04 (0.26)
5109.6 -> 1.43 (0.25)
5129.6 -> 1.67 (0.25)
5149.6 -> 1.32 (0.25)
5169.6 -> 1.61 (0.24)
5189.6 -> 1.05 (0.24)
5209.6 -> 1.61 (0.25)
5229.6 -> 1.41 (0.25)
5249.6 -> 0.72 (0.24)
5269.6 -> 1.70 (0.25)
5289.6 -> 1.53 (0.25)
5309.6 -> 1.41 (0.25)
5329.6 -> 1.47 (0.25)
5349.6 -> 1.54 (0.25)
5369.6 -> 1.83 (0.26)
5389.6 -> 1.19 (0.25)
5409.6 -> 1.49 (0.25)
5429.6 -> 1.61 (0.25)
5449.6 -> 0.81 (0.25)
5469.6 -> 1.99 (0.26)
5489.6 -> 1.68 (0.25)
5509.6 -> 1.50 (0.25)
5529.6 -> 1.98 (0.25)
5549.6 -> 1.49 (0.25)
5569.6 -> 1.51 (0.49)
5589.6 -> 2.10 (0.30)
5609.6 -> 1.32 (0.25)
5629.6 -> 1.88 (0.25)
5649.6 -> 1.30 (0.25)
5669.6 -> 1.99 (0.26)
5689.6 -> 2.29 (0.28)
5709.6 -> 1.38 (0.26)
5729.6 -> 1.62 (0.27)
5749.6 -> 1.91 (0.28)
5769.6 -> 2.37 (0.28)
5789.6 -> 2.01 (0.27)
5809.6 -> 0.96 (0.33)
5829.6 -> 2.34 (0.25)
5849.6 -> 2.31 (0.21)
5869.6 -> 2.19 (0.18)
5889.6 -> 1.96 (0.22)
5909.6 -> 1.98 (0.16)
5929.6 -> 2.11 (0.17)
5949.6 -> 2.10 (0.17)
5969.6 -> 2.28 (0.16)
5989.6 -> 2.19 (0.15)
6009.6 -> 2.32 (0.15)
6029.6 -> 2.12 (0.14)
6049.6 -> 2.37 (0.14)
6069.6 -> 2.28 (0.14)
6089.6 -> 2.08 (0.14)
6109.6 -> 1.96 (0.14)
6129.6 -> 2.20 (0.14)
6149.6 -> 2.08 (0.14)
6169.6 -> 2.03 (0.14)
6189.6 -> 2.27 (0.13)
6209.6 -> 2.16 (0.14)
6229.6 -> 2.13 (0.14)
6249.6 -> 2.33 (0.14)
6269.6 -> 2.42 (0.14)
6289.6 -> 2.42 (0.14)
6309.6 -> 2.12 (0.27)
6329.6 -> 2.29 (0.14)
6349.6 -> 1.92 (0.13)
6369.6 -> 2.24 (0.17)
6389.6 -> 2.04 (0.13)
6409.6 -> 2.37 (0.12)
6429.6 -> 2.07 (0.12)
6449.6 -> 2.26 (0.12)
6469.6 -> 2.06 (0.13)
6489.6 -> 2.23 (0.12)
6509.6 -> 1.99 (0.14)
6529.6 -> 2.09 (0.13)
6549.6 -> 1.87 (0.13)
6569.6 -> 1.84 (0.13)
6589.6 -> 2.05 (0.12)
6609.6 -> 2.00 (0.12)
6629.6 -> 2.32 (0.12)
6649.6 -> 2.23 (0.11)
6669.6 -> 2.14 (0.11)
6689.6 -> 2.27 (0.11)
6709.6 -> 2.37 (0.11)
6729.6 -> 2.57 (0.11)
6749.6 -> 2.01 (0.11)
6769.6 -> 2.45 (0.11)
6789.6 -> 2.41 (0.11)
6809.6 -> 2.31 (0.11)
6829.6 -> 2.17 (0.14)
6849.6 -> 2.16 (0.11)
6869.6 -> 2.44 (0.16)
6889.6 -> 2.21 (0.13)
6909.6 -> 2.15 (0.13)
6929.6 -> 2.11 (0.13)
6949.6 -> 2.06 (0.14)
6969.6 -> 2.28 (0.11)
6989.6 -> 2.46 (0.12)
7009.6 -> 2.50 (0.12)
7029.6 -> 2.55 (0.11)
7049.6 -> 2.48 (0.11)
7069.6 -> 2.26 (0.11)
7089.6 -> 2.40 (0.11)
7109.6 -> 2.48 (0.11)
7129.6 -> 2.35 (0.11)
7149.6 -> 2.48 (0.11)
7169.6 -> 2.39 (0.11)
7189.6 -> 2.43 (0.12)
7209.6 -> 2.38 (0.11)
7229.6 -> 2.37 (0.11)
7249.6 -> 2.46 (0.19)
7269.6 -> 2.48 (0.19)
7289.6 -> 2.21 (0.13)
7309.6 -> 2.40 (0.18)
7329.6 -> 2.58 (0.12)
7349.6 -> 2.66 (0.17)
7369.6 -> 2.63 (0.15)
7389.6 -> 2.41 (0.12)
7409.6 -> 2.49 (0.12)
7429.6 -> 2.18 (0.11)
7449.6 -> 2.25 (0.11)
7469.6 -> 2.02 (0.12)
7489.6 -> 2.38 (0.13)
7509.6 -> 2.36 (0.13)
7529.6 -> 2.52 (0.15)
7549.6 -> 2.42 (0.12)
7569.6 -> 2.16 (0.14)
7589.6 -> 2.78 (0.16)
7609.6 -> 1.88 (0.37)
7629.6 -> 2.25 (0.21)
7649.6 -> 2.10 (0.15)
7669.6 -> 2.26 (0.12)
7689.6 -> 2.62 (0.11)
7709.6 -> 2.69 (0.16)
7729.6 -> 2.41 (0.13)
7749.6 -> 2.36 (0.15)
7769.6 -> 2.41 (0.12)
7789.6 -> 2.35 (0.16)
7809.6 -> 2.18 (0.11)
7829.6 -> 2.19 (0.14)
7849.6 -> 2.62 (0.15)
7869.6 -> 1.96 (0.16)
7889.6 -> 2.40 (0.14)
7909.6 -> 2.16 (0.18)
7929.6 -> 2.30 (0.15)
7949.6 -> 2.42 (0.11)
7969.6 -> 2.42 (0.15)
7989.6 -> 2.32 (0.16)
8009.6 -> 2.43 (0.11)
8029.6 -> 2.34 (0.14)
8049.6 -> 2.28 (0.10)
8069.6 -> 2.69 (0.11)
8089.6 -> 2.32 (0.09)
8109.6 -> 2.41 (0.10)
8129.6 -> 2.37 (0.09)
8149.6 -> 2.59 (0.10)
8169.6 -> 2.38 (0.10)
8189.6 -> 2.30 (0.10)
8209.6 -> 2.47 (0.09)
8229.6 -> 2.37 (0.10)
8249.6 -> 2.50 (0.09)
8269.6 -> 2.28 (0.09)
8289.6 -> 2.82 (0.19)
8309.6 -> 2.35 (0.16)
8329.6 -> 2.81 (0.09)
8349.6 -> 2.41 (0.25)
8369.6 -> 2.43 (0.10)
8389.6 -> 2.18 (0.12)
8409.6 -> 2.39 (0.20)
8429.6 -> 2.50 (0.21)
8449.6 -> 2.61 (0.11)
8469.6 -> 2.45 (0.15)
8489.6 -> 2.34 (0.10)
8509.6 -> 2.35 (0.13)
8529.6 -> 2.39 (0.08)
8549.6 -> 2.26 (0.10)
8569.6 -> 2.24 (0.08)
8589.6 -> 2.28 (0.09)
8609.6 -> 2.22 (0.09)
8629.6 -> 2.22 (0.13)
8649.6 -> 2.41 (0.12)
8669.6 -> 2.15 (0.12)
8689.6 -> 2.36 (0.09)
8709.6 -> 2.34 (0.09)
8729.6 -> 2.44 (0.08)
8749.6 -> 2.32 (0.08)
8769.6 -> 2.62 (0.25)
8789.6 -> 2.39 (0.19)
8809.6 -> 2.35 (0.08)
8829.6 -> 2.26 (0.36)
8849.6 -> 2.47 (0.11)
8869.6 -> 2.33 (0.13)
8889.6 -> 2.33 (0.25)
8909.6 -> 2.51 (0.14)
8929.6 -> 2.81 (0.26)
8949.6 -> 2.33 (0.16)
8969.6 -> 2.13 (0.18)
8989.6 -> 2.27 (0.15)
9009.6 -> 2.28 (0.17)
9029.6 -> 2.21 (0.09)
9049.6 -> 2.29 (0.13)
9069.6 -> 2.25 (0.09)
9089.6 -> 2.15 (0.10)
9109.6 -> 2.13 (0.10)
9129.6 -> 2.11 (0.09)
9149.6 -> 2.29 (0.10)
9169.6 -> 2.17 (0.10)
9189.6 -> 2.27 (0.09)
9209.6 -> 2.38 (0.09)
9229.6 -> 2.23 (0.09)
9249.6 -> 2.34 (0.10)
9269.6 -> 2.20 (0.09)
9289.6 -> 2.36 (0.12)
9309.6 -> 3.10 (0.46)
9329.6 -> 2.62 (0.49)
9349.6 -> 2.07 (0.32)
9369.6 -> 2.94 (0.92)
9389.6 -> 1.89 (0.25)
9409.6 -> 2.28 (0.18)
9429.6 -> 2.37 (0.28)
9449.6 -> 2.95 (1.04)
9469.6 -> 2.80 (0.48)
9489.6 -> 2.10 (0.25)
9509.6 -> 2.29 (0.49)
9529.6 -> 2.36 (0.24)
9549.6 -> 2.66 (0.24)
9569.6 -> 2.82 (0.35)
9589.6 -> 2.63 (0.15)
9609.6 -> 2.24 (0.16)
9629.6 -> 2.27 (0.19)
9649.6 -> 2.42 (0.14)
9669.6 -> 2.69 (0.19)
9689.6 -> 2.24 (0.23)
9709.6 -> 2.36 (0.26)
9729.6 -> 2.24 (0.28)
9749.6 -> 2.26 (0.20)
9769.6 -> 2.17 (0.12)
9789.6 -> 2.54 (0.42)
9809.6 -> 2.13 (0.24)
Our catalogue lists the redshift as 0.27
